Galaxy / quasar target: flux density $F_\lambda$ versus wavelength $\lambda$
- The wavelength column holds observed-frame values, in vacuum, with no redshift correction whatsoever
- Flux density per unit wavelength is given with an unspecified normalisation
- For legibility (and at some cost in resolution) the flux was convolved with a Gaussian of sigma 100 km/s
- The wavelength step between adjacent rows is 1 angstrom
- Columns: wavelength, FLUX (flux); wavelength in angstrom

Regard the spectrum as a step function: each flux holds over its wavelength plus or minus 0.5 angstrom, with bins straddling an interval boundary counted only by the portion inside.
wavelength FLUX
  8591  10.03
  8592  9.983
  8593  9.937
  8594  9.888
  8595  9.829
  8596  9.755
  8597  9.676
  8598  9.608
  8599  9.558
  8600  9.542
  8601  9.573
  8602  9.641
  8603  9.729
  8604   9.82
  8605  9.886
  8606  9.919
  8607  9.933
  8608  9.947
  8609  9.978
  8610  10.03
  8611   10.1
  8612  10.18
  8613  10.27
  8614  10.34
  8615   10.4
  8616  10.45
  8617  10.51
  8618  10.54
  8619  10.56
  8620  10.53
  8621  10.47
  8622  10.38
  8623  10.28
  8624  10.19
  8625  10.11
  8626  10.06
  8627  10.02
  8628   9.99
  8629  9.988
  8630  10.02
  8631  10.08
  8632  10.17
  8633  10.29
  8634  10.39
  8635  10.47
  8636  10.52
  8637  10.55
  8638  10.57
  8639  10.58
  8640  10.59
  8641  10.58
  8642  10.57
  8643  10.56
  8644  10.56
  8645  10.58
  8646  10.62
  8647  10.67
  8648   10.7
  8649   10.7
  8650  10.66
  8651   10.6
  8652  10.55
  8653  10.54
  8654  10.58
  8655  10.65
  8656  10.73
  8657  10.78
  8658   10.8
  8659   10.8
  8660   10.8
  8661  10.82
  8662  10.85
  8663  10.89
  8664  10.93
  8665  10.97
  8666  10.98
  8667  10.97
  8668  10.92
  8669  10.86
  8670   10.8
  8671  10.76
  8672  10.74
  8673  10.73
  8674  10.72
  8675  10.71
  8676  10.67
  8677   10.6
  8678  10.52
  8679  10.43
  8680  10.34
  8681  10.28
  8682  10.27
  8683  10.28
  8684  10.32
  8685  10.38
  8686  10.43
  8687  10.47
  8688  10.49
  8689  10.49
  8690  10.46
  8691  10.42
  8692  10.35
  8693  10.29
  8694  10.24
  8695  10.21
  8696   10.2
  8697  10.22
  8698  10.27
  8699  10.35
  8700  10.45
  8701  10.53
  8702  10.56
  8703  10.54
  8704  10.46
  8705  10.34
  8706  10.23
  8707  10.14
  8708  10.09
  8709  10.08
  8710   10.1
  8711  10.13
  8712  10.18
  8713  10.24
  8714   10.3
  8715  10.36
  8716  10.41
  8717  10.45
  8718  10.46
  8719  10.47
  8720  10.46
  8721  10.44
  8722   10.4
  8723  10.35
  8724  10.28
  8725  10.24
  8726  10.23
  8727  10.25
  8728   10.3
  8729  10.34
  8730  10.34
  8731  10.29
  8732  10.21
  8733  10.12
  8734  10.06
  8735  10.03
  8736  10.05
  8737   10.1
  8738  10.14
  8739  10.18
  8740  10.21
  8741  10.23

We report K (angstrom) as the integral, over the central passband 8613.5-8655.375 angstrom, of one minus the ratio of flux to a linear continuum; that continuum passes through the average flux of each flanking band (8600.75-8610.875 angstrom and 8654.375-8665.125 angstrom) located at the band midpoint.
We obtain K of -0.3 angstrom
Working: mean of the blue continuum 9.86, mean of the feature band 10.4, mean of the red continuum 10.8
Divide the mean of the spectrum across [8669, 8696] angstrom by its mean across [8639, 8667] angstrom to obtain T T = 0.98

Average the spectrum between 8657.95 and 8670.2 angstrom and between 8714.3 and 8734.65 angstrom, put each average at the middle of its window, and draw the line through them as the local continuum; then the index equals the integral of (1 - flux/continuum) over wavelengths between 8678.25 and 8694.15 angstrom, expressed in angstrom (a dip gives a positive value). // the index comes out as 0.4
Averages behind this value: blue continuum 10.9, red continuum 10.3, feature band 10.4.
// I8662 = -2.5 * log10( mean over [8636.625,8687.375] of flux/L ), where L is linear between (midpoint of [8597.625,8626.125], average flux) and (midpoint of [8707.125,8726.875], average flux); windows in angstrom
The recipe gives -0.05 mag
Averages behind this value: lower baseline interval 10.1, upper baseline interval 10.3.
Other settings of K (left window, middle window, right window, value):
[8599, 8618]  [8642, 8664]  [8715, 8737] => -1.24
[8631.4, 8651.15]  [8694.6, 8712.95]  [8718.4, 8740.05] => 0.10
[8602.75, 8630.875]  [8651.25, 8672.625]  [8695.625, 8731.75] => -1.16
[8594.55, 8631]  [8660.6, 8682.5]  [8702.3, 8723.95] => -1.09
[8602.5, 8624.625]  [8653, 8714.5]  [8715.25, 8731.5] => -1.26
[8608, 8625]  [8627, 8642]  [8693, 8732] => -0.04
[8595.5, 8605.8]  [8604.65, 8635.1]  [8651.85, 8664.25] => -0.51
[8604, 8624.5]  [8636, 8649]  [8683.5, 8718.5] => -0.42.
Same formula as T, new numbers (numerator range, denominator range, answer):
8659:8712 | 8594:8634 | 1.04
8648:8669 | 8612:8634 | 1.05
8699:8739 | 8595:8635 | 1.02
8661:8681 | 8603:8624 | 1.05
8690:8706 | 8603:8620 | 1.02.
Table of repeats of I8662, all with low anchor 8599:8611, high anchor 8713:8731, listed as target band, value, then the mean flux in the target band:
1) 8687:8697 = -0.01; 10.3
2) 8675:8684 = -0.03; 10.4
